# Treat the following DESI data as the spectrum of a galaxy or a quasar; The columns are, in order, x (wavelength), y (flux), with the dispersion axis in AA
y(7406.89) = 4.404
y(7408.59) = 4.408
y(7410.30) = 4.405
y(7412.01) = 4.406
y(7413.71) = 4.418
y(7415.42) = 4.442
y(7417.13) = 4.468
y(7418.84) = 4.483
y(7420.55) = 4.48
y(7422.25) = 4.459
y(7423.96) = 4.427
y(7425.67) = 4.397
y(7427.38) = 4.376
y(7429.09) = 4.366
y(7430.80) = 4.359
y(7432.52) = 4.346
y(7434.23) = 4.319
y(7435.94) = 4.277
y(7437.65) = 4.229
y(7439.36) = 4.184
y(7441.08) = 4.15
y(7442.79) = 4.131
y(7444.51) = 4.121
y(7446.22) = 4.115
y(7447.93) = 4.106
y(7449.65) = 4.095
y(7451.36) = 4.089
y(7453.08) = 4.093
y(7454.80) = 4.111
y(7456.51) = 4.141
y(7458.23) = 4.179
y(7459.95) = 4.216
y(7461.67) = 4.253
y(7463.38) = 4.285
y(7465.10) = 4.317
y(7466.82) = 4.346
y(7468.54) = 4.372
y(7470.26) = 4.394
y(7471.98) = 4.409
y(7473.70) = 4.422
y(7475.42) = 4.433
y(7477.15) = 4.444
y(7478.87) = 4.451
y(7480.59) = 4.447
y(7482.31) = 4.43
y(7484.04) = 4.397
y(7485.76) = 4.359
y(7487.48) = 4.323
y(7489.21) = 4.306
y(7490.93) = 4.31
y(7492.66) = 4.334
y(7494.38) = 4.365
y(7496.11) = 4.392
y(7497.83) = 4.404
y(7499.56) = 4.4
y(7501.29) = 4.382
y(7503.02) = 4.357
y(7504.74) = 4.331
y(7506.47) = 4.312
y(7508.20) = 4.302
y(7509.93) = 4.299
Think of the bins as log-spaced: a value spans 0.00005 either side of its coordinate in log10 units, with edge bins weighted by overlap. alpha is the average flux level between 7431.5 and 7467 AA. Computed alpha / 4.19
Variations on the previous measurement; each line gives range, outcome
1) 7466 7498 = 4.39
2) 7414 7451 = 4.3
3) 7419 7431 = 4.42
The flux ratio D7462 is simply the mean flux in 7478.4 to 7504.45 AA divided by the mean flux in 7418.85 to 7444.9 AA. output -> 1.0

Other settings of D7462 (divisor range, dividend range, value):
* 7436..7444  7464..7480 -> 1.05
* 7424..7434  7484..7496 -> 0.99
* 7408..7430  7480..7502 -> 0.99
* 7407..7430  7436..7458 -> 0.93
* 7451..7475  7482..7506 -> 1.02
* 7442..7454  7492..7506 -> 1.06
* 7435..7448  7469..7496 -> 1.05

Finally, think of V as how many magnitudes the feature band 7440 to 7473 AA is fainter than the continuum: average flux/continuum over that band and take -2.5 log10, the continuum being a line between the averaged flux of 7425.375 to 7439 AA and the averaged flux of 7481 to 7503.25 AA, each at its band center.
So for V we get 0.03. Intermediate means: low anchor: 4.33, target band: 4.21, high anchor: 4.37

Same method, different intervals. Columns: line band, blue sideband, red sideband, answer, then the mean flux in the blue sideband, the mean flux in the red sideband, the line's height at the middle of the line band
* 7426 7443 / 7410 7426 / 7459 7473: 0.03 mag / 4.44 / 4.32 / 4.4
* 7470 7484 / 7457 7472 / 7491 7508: -0.03 mag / 4.3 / 4.36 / 4.32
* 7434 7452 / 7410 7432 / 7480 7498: 0.06 mag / 4.42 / 4.37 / 4.4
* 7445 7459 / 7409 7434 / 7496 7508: 0.07 mag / 4.41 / 4.36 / 4.39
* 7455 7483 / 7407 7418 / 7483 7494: 0.01 mag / 4.42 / 4.34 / 4.36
